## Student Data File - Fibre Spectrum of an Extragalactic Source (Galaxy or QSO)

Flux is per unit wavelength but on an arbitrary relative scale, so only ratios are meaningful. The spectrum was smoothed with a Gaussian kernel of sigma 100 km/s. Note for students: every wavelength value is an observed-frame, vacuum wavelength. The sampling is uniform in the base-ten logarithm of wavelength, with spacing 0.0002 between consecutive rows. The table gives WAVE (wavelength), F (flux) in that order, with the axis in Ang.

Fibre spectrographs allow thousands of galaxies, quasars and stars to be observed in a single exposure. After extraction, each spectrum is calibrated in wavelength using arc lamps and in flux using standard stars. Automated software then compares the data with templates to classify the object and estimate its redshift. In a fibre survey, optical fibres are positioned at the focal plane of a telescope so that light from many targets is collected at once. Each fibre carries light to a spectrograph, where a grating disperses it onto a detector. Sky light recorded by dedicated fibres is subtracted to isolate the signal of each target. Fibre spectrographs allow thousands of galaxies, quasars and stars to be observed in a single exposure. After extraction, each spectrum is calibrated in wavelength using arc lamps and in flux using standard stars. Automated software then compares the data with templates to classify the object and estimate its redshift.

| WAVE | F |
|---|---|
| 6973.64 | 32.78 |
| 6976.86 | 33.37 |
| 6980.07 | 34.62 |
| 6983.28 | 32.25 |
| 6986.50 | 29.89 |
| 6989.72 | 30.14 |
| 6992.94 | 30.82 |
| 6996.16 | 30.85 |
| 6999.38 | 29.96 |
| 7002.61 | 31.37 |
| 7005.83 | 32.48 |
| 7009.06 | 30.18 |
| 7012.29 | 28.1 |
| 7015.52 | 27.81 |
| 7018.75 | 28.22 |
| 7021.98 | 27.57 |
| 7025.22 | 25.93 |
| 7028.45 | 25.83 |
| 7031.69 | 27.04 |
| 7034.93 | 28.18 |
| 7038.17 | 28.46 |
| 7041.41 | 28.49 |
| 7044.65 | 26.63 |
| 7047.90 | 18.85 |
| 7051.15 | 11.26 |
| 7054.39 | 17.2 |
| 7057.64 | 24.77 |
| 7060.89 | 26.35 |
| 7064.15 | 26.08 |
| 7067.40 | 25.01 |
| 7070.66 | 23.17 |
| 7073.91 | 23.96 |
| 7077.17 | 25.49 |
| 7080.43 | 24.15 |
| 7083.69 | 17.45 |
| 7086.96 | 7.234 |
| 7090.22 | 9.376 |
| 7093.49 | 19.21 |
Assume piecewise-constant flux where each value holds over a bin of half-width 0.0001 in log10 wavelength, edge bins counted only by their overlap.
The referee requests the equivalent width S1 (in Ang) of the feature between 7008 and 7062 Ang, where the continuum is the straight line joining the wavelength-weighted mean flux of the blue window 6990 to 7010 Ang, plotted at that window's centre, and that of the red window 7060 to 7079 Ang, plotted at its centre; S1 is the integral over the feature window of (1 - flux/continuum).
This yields 5.2 Ang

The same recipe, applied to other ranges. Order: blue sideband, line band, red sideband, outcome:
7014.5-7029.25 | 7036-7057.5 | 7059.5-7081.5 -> 3.2 Ang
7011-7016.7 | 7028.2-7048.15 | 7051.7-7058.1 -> -3.8 Ang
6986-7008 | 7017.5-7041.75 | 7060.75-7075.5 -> 0.5 Ang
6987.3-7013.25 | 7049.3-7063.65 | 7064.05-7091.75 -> 1.5 Ang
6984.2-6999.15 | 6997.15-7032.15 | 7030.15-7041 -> 0.6 Ang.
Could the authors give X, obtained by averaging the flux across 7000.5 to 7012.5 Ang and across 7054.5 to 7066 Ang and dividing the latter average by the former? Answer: 0.8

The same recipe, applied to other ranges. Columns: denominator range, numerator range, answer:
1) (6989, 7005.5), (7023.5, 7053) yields 0.79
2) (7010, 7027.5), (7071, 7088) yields 0.74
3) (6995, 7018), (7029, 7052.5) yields 0.81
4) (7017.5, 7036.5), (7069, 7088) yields 0.76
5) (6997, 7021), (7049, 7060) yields 0.62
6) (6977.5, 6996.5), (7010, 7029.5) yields 0.87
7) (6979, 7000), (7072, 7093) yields 0.58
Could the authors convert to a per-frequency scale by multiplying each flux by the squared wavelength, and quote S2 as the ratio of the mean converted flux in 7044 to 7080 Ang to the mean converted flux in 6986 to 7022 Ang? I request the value 0.77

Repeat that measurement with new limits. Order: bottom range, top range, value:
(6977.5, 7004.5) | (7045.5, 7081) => 0.73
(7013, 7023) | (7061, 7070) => 0.92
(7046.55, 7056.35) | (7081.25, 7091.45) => 0.79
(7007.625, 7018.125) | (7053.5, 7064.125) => 0.84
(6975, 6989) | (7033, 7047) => 0.86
